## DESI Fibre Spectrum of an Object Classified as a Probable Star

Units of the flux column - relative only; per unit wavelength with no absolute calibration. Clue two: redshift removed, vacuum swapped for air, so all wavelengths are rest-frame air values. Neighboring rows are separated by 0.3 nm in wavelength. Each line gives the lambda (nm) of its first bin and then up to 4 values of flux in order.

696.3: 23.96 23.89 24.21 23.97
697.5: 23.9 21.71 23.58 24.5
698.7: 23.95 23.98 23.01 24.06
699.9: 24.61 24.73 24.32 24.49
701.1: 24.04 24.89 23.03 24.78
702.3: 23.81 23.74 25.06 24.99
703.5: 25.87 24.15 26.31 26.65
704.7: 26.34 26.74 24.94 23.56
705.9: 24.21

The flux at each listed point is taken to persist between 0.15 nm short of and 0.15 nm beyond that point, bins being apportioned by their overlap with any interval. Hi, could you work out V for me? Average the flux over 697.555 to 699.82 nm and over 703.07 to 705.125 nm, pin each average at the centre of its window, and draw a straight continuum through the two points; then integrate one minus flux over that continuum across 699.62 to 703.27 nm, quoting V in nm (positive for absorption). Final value 0.06 nm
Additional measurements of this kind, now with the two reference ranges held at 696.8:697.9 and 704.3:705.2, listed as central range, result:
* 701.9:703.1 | 0.057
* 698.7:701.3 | 0.043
